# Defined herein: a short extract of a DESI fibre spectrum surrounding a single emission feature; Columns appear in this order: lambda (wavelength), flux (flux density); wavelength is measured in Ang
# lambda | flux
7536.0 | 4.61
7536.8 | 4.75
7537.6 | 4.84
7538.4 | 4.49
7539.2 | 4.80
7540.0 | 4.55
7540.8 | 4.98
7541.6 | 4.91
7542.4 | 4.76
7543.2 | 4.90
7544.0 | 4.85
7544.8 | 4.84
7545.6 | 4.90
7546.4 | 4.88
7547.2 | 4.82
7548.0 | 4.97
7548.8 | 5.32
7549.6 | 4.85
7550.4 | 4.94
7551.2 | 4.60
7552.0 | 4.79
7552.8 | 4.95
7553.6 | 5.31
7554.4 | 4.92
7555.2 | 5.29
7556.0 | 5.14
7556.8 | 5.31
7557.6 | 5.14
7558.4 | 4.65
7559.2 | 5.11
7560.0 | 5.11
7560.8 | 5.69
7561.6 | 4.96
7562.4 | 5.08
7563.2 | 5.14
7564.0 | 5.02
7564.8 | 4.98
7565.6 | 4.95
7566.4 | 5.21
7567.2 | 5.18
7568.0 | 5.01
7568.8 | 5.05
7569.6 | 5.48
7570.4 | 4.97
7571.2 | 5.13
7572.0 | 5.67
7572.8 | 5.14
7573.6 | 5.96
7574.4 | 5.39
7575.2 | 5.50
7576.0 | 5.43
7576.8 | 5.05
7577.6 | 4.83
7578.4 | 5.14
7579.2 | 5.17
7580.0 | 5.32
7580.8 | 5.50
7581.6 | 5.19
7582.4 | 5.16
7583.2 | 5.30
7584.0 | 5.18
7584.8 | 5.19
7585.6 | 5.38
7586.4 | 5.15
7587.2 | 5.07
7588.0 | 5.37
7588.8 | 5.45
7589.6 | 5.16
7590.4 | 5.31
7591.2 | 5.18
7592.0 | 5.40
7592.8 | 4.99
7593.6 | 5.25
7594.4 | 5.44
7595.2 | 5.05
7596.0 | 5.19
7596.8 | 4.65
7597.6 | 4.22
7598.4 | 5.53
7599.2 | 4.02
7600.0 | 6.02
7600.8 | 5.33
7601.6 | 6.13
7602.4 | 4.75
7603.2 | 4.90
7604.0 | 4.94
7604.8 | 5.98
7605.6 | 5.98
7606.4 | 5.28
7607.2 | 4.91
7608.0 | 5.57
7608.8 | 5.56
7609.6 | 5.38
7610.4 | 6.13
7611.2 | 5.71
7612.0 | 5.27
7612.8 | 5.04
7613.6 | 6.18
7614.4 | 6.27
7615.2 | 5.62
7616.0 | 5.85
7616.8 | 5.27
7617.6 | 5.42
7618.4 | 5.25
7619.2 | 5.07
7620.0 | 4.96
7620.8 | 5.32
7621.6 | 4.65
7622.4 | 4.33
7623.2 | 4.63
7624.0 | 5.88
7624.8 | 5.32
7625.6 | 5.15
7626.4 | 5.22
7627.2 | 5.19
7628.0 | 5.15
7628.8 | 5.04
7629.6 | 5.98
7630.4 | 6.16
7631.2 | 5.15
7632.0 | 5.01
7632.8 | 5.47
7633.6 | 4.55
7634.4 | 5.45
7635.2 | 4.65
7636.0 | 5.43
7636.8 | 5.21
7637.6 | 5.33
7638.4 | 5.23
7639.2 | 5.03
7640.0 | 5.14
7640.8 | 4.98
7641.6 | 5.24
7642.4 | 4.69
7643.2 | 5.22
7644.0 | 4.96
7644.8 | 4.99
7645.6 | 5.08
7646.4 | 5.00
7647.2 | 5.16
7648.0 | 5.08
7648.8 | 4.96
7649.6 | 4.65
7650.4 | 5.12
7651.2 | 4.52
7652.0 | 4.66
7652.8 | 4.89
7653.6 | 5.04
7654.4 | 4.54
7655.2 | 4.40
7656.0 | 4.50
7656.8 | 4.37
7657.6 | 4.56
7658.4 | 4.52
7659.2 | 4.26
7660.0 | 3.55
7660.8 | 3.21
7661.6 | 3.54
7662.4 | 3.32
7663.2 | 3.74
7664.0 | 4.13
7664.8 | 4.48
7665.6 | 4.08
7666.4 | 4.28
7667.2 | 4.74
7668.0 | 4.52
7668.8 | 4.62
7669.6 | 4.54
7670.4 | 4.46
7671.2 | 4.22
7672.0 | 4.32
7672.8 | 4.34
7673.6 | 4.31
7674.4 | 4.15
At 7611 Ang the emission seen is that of C III]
